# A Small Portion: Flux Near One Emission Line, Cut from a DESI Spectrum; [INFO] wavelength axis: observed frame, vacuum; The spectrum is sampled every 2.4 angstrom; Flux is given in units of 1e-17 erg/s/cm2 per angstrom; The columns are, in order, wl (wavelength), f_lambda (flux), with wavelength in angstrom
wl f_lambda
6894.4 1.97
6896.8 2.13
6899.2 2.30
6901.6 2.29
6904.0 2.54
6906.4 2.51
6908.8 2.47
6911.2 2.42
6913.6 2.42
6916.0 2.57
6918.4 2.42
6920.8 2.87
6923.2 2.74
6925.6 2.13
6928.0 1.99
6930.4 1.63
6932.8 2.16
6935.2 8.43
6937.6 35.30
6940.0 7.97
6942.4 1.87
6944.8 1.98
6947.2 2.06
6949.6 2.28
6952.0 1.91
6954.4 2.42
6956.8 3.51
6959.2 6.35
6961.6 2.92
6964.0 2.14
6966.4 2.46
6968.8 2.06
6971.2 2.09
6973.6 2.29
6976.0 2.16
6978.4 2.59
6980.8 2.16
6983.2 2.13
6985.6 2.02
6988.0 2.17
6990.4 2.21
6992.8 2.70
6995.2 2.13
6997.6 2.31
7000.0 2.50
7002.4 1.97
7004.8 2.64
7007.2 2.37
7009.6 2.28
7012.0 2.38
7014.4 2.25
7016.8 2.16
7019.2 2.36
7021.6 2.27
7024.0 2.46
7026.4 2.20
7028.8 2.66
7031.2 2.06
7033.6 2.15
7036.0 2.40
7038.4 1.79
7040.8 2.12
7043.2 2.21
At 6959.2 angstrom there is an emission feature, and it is [N II] 6583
